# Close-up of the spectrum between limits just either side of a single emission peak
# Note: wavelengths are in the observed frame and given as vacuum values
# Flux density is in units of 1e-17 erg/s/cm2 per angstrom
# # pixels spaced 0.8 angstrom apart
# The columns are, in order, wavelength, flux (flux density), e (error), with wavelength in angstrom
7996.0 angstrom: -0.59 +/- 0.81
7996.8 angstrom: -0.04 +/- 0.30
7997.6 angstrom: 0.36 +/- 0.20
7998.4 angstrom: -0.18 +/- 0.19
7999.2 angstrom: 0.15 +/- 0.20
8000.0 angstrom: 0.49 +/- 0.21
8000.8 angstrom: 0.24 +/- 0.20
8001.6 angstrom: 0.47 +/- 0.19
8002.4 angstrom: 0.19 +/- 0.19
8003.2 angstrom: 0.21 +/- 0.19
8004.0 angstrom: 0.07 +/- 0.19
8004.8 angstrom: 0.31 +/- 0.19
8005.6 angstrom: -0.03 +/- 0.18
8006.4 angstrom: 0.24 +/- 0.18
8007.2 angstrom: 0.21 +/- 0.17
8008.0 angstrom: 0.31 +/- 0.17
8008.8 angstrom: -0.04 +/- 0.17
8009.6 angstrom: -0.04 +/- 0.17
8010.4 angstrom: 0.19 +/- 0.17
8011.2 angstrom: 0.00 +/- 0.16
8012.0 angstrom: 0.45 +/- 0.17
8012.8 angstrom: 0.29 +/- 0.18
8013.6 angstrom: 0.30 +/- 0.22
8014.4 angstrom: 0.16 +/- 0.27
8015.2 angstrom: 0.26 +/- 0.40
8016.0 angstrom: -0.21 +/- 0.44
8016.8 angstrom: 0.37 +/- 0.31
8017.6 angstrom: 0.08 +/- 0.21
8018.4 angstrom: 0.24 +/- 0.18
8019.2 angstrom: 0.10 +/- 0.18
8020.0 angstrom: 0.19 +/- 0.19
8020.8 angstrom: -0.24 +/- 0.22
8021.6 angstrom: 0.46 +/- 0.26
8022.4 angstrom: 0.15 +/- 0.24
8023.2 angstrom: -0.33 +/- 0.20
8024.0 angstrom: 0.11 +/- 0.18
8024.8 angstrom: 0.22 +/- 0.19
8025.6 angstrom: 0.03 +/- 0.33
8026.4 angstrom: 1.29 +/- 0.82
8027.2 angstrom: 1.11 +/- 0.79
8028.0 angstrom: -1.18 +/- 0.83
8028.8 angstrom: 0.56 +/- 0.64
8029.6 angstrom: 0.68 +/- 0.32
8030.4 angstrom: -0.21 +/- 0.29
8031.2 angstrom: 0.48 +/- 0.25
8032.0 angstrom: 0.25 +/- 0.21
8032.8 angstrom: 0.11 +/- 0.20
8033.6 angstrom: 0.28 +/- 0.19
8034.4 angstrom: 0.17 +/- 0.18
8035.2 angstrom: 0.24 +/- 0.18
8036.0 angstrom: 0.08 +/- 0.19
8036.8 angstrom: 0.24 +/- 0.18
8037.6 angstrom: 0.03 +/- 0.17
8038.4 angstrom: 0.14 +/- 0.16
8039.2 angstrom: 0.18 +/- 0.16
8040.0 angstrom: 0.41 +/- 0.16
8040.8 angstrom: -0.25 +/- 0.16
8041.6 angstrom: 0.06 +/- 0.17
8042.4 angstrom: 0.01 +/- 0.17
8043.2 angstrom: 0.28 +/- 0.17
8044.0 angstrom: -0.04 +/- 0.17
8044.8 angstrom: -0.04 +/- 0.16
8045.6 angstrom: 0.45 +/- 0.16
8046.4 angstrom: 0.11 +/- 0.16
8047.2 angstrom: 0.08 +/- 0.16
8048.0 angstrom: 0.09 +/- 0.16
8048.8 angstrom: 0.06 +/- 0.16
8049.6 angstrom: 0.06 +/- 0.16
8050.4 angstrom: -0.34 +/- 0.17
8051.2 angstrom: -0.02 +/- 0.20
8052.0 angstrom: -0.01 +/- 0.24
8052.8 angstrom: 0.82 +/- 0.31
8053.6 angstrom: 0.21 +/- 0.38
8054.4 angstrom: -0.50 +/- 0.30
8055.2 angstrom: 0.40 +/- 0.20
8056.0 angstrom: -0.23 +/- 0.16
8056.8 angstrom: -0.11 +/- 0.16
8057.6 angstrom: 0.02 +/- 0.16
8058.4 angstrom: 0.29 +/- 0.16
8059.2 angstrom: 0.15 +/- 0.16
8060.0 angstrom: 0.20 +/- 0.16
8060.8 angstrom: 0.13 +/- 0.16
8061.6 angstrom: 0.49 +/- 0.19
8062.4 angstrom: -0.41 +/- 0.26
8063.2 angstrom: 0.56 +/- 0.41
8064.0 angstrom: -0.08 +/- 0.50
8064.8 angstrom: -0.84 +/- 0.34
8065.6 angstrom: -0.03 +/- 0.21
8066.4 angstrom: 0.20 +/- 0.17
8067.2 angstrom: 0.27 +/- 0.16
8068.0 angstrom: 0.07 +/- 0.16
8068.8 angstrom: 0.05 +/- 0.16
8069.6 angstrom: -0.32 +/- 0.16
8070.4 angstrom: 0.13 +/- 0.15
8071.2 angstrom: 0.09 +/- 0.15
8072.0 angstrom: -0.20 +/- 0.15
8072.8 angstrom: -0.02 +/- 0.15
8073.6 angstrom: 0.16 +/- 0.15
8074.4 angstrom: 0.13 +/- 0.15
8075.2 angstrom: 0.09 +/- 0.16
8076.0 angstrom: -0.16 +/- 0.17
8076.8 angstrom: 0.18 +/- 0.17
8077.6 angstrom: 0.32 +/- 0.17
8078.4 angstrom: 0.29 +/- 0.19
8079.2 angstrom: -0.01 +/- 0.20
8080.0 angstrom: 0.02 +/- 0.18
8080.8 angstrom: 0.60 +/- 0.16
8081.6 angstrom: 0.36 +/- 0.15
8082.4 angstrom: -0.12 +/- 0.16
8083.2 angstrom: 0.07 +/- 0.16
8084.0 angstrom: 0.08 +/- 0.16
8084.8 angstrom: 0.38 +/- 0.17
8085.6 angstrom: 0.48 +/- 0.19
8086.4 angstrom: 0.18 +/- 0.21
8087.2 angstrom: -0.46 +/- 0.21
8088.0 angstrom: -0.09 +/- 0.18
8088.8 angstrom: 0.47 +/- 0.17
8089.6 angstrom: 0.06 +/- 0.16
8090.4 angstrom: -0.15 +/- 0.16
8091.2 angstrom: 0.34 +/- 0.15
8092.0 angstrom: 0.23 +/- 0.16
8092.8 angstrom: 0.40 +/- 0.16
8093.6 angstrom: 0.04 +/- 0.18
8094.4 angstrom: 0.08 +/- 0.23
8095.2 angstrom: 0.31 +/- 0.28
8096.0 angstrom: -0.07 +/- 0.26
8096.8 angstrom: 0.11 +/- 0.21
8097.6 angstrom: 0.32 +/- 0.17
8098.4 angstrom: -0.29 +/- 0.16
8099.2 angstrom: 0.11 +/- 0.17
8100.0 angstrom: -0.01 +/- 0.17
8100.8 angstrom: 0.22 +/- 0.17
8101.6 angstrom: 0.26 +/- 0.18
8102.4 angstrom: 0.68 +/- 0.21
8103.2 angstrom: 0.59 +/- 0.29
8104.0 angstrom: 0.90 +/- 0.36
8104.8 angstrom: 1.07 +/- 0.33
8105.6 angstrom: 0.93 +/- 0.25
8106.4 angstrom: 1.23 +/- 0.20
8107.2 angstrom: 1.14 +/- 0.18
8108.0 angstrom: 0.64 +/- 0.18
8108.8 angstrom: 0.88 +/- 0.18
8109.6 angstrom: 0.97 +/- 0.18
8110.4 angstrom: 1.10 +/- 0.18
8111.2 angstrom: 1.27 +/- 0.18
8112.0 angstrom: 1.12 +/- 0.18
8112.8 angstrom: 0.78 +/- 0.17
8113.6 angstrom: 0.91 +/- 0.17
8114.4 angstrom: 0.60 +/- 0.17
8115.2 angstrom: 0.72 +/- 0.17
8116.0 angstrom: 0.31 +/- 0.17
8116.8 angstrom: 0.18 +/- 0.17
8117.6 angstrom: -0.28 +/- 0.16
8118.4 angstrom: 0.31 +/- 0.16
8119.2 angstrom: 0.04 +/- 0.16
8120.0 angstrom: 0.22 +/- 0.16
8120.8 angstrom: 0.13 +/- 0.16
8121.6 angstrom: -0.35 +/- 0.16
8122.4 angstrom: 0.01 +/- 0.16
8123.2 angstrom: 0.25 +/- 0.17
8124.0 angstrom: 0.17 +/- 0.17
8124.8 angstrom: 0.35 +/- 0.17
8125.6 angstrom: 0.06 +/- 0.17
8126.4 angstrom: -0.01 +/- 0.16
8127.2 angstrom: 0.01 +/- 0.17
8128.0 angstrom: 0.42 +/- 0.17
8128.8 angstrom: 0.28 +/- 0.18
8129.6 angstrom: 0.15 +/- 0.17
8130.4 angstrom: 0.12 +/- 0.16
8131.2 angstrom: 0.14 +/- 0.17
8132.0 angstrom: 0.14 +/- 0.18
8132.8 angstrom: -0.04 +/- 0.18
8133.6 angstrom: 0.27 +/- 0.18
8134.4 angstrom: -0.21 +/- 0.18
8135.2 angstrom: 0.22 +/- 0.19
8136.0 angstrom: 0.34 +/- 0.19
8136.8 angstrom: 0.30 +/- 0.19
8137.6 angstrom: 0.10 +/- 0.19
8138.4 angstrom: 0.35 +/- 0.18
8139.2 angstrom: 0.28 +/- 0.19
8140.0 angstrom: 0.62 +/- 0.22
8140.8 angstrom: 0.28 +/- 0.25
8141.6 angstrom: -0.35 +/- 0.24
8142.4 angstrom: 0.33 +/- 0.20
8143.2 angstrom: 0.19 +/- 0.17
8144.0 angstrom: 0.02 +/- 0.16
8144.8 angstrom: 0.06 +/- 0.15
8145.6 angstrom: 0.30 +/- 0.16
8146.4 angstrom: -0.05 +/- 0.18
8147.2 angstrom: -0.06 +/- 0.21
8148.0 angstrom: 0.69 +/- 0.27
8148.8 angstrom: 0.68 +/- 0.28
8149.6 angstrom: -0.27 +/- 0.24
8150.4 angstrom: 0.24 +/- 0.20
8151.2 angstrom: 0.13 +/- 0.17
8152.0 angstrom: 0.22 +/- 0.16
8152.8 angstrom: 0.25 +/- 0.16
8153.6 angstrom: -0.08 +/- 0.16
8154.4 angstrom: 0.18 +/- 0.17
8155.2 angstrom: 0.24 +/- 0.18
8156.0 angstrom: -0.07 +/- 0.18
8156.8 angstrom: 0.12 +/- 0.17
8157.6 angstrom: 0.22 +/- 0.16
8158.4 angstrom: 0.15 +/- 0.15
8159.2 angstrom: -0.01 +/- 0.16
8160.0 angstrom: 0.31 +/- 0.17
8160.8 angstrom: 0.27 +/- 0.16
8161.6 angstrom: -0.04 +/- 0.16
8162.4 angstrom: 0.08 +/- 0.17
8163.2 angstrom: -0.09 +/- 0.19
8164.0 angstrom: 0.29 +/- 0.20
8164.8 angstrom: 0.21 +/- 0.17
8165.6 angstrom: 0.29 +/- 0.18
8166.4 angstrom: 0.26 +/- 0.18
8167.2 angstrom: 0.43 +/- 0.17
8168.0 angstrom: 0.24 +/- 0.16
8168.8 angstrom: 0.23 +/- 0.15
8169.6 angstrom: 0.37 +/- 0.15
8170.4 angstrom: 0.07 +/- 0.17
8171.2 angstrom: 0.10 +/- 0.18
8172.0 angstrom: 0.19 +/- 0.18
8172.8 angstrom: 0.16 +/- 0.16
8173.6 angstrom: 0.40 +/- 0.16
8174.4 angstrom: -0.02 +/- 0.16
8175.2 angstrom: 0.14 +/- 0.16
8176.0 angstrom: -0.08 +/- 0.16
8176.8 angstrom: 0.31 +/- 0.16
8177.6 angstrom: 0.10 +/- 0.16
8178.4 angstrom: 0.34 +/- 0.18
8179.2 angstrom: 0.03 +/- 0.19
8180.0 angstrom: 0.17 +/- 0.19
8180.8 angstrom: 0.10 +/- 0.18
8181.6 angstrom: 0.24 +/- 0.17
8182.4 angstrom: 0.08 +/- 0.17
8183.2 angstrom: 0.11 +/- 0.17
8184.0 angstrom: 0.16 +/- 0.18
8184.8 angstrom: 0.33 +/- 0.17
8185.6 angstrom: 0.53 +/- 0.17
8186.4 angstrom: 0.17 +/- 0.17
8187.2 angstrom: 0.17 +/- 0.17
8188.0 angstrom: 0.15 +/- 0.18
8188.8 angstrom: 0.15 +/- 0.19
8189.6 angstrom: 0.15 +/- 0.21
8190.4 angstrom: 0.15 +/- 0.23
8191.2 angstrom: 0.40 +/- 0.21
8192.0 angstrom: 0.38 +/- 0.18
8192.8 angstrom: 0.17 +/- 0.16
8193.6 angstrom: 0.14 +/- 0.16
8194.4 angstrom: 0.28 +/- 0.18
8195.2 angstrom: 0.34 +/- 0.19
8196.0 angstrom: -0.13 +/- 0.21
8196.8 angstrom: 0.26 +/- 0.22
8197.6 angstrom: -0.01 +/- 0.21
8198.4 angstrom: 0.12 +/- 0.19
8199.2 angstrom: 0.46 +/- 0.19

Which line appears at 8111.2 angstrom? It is [O II] 3727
